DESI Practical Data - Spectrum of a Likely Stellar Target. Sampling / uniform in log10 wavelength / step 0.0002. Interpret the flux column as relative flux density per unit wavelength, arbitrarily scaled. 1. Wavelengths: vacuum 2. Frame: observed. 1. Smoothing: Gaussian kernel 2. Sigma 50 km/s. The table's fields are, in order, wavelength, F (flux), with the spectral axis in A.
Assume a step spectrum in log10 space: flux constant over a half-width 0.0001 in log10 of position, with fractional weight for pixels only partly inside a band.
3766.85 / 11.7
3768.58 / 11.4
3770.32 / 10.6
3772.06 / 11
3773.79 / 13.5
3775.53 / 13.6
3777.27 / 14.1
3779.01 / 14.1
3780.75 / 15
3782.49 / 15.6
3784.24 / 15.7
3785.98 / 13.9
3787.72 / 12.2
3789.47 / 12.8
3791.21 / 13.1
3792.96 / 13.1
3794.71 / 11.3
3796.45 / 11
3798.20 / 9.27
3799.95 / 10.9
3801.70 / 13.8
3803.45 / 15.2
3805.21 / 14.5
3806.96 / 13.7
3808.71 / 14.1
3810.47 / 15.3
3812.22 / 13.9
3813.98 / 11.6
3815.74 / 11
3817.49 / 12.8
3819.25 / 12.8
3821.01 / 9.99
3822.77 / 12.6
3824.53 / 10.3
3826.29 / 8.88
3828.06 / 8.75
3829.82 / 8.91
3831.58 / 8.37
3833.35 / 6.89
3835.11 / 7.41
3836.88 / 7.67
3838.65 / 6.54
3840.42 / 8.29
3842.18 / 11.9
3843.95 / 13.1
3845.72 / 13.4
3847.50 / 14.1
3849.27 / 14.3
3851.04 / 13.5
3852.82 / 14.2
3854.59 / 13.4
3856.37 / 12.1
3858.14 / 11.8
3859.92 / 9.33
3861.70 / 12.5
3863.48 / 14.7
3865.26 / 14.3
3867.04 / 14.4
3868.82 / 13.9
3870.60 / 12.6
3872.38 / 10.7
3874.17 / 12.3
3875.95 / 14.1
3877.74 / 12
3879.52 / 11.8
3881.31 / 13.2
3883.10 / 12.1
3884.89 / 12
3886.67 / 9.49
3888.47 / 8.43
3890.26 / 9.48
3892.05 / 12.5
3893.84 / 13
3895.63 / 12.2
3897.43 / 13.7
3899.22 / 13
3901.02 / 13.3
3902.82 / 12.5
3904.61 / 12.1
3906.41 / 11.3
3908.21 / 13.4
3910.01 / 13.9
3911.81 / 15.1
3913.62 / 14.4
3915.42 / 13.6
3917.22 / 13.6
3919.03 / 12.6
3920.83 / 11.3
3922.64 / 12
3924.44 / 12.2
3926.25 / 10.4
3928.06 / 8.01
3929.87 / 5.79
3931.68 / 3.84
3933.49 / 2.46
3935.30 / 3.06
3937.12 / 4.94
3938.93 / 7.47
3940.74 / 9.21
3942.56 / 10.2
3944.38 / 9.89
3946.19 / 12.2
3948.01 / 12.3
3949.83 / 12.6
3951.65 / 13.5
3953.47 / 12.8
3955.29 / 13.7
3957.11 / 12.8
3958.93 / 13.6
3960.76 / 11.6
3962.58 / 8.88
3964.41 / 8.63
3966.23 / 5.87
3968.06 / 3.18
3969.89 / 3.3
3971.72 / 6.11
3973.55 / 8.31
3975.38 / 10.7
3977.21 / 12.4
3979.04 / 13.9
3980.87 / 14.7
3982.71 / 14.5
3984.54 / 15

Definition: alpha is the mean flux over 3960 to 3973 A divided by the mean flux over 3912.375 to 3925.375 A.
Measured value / 0.53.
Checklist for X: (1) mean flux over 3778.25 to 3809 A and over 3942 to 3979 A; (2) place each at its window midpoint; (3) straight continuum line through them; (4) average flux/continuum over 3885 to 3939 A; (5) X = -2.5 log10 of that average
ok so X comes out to 0.04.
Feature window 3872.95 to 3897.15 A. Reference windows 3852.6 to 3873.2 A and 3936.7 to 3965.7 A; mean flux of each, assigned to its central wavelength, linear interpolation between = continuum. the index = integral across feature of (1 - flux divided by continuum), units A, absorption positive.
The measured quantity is 1.1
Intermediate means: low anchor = 12.8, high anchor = 10.9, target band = 11.8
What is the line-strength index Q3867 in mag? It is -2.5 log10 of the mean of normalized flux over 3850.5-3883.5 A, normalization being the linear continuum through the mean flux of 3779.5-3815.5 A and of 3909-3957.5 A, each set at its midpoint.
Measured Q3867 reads -0.08 mag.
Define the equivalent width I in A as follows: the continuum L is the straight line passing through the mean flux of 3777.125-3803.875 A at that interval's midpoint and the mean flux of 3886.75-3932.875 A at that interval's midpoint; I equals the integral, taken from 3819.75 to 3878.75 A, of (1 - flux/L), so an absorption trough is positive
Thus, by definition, 4.22 A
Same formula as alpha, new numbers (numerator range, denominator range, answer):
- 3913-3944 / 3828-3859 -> 0.84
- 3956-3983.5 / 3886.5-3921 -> 0.79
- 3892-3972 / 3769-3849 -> 0.88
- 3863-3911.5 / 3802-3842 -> 1.14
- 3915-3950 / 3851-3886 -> 0.73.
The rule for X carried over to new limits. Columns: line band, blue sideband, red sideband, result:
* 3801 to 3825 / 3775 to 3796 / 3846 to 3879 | 0.035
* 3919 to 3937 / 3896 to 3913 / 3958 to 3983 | 0.466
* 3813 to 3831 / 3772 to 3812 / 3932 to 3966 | 0.184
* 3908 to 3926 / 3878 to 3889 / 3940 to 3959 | -0.125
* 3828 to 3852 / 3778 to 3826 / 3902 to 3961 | 0.191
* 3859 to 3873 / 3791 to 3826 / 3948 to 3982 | -0.101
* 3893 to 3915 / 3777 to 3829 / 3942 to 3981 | -0.172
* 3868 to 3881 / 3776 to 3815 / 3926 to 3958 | -0.131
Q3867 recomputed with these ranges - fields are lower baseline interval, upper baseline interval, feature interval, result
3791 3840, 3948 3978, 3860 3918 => -0.20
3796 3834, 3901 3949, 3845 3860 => -0.17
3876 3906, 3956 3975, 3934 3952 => 0.01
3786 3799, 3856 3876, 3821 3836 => 0.33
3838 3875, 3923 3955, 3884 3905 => -0.09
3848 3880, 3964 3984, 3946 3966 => -0.19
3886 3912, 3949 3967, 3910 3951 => 0.18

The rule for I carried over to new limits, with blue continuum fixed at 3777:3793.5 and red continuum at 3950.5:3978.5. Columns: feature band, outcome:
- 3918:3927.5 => -0.7 A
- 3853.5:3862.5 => 0.3 A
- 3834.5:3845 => 2.8 A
